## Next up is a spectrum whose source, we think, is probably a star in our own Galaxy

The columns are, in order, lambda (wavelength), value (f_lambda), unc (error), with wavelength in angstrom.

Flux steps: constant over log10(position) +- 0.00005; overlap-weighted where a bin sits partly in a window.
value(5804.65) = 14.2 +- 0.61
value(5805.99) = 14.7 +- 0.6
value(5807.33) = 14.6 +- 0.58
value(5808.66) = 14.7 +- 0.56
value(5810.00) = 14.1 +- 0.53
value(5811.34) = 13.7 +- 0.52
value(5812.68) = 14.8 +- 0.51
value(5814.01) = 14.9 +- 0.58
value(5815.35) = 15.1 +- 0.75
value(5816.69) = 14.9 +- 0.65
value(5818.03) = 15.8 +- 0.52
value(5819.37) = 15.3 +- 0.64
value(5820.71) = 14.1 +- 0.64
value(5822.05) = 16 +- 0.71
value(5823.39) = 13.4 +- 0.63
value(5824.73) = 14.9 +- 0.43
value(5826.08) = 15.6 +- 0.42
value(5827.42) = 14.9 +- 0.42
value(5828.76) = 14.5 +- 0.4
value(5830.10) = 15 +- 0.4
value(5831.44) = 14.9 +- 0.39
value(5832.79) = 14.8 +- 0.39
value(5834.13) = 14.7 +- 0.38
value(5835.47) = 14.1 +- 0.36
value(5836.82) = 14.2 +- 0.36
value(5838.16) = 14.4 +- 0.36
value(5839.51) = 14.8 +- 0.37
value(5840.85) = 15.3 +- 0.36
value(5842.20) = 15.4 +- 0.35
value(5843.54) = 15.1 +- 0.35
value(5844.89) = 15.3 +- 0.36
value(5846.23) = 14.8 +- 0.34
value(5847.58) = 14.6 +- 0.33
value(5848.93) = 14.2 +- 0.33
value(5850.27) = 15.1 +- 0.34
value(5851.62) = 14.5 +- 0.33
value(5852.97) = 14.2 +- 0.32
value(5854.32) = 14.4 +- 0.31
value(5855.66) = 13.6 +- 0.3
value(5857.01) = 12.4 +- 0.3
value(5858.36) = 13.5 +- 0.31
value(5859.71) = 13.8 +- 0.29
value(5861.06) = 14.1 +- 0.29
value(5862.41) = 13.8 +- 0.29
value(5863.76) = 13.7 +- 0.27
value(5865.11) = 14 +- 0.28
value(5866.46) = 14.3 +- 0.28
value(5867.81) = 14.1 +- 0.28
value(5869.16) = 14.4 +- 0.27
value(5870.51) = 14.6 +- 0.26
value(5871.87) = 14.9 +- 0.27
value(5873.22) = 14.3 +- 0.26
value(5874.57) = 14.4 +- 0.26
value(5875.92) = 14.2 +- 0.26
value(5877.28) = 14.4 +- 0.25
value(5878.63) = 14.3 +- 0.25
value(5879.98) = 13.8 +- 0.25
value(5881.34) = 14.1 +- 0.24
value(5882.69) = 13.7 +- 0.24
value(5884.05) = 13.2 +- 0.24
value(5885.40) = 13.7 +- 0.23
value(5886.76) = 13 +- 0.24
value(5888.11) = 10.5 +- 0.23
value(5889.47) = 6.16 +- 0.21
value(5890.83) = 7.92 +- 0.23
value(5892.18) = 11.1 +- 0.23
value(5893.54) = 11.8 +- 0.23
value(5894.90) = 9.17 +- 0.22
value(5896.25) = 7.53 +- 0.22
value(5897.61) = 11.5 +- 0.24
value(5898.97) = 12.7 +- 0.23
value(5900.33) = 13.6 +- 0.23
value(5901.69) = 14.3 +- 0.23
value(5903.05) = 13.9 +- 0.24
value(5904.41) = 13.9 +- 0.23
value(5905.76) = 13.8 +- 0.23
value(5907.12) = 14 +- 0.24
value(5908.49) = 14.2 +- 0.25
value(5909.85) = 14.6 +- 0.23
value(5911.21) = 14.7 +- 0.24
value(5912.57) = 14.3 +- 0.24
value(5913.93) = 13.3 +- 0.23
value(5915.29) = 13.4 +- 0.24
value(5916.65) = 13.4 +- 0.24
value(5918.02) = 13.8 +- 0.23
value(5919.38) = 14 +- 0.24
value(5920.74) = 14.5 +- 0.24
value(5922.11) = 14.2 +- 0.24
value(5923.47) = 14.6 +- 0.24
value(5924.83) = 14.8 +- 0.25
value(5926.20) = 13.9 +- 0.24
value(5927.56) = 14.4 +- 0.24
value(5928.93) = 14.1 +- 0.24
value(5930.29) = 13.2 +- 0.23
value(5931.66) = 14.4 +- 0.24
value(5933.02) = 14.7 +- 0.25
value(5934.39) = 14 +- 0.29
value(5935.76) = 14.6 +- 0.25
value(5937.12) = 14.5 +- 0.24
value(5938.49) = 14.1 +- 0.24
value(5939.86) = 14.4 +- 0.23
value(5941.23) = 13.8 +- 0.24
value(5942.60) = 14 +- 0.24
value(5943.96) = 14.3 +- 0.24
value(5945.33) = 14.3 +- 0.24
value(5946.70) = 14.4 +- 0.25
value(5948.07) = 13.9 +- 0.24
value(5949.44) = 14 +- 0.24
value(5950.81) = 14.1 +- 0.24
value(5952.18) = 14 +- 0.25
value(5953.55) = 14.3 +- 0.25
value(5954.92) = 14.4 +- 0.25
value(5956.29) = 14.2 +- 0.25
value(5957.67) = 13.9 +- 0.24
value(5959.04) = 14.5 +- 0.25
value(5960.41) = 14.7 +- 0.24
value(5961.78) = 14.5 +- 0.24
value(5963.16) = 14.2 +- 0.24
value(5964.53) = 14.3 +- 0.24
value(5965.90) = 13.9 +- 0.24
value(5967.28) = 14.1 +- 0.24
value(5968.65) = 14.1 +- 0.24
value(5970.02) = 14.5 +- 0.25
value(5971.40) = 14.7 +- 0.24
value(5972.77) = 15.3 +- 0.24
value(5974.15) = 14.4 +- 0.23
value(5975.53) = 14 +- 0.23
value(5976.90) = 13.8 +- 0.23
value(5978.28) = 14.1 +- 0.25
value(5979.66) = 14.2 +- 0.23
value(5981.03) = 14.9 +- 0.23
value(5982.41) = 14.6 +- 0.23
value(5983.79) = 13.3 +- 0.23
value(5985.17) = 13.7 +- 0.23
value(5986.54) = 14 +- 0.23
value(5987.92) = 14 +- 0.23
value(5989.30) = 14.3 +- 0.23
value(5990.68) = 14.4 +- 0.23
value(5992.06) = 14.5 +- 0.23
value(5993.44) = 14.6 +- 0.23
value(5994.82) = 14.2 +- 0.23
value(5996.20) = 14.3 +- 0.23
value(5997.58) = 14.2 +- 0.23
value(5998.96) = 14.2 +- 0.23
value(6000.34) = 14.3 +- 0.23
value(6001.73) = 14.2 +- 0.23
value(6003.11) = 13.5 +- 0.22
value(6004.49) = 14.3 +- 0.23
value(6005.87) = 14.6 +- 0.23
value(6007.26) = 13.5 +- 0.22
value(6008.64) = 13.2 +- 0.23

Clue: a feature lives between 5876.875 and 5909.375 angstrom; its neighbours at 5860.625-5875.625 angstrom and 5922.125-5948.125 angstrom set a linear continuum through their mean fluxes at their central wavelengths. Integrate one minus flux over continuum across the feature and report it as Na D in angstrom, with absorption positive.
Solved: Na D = 4.3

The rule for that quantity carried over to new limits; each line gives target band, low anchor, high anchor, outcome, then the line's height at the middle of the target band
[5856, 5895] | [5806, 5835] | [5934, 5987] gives 4.0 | 14.6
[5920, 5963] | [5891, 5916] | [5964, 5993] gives -2.3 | 13.5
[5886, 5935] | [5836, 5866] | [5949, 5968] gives 4.4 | 14.3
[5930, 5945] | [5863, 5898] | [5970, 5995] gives -0.7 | 13.6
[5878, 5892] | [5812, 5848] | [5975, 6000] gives 2.5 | 14.6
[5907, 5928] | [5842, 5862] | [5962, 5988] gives 0.2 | 14.3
